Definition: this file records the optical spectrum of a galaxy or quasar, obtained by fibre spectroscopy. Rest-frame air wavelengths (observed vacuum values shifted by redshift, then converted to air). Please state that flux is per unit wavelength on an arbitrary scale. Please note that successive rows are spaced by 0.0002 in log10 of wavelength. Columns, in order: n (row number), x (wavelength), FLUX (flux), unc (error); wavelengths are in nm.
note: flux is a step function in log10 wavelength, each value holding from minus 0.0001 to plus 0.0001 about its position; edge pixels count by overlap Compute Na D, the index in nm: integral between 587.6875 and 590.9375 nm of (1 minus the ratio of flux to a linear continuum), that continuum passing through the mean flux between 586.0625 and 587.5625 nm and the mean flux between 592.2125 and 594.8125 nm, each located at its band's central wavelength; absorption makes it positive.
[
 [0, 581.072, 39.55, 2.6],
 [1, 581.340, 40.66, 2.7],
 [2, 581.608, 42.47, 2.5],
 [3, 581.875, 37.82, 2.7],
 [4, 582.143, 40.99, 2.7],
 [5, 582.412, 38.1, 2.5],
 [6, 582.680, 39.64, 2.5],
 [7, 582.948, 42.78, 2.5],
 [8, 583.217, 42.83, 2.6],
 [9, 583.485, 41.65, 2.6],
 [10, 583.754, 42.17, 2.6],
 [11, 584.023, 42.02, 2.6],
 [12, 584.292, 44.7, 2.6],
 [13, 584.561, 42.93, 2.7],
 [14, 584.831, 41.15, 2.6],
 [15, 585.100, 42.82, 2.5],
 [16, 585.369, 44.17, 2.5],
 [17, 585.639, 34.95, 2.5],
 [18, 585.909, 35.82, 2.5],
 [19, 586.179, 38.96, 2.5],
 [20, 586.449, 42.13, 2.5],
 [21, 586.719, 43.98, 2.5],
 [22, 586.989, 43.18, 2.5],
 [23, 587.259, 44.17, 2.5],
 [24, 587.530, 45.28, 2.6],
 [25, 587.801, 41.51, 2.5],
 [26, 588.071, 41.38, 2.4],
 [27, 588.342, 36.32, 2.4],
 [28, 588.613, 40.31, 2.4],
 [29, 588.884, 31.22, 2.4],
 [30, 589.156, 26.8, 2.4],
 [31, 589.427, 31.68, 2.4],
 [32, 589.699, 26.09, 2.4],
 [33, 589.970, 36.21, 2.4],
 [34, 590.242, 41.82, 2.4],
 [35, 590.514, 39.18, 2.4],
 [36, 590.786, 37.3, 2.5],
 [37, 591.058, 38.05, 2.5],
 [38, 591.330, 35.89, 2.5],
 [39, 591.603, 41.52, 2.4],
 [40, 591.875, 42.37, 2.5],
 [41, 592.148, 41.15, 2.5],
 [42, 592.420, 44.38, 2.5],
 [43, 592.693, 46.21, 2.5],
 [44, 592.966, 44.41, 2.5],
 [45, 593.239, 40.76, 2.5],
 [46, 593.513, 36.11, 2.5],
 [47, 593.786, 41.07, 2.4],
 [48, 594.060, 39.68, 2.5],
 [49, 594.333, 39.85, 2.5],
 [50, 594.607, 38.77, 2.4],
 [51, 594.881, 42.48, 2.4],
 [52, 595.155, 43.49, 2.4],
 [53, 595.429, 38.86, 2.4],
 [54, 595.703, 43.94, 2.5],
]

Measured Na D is 0.50 nm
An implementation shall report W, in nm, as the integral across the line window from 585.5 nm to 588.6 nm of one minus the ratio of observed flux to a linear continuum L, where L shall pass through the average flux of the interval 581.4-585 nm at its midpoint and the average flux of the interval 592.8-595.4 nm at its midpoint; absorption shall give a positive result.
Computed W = 0.04 nm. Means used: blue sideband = 41.5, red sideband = 40.7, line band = 40.7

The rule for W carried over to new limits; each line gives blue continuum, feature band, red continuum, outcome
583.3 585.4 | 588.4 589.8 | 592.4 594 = 0.35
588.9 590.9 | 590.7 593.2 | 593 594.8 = -0.30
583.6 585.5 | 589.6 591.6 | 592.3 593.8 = 0.26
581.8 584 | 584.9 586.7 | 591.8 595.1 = 0.04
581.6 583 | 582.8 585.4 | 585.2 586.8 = -0.18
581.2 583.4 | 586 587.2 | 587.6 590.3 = -0.15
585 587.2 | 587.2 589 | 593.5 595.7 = 0.04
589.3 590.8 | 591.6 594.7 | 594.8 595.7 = -0.18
